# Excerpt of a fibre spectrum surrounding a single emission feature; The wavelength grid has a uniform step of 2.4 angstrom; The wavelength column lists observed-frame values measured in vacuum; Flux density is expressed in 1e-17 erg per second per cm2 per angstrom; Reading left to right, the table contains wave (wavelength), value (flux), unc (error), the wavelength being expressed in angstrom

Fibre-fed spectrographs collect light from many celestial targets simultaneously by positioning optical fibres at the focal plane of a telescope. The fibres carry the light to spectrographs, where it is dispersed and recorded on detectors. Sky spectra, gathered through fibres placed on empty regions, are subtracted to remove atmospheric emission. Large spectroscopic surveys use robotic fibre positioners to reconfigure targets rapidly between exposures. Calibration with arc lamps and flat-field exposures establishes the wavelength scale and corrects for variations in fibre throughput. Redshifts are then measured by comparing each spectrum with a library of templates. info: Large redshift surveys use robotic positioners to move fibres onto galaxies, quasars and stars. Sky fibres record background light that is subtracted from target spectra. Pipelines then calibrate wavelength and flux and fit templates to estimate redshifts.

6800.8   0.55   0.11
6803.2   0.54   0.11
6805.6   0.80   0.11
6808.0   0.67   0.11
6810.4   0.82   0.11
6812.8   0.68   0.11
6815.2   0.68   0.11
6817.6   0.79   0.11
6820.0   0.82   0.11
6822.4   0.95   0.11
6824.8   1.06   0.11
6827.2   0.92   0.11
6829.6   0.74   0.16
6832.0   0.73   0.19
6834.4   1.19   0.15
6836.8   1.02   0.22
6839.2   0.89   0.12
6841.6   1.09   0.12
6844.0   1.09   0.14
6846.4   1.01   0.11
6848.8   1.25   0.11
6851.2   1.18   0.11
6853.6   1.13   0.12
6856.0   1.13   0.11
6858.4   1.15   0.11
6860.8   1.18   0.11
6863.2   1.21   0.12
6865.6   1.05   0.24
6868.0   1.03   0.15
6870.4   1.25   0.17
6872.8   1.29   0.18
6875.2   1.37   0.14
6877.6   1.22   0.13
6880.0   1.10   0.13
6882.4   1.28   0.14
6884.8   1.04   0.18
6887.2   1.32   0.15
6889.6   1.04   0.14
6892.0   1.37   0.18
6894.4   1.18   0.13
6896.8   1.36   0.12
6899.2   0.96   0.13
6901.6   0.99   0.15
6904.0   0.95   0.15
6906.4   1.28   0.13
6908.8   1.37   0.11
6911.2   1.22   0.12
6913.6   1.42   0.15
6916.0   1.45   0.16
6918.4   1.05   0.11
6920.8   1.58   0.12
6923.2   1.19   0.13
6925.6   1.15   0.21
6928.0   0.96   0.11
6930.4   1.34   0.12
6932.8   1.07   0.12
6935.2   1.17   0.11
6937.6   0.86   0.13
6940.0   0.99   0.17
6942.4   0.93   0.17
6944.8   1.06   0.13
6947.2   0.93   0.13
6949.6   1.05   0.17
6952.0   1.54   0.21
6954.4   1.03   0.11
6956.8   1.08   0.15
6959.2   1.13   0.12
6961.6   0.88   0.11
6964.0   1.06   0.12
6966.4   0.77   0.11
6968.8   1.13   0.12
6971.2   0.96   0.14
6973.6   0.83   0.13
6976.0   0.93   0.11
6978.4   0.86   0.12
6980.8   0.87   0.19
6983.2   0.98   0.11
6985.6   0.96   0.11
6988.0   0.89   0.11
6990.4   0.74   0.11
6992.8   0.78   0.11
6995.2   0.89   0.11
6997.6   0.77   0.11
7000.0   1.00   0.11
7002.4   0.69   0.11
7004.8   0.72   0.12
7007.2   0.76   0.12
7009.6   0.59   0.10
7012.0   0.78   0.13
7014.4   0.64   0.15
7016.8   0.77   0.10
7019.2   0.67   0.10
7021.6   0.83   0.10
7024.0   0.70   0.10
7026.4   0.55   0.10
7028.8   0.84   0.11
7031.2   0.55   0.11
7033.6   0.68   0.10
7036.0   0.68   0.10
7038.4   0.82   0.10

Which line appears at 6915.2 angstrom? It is Mg II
